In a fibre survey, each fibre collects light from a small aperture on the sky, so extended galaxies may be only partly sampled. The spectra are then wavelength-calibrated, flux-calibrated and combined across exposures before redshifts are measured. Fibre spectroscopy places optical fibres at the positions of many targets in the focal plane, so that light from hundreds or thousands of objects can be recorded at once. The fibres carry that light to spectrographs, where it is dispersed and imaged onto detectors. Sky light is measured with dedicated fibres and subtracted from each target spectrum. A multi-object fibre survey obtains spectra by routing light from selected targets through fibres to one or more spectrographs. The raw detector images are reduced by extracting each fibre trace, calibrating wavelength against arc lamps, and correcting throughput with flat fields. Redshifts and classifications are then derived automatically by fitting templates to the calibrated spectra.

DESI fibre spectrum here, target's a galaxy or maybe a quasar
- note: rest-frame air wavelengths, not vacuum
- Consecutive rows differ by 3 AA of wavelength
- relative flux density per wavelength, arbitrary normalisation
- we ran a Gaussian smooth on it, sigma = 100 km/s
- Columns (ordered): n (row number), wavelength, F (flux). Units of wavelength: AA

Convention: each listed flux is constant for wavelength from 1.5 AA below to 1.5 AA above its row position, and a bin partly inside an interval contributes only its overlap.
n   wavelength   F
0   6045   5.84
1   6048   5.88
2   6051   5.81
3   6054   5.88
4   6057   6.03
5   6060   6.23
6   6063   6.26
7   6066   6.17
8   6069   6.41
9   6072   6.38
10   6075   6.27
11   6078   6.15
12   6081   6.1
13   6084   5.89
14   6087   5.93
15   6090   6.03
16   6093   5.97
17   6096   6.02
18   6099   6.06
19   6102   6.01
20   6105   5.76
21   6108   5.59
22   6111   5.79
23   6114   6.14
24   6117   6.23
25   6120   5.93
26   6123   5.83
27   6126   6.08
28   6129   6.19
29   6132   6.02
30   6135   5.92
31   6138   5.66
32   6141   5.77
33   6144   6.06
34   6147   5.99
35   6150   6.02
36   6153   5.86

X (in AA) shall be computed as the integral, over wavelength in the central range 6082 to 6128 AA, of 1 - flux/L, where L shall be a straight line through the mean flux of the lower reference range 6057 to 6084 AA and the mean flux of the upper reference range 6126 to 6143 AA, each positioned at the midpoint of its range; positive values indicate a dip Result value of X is 0.8 AA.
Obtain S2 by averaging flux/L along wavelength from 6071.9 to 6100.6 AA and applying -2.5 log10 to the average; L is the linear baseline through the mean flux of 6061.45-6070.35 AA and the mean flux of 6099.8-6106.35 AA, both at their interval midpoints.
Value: 0.00 mag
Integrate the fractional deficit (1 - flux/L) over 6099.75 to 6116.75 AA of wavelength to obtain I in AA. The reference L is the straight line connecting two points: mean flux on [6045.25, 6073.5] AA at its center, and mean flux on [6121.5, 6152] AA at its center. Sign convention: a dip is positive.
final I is 0.32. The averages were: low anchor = 6.1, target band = 5.89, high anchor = 5.95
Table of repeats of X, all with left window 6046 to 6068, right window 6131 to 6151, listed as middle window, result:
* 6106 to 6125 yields 0.11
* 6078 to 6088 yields 0.00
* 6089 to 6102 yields -0.08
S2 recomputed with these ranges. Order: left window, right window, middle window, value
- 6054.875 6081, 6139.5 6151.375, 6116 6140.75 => 0.01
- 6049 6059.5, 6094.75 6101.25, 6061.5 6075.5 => -0.06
